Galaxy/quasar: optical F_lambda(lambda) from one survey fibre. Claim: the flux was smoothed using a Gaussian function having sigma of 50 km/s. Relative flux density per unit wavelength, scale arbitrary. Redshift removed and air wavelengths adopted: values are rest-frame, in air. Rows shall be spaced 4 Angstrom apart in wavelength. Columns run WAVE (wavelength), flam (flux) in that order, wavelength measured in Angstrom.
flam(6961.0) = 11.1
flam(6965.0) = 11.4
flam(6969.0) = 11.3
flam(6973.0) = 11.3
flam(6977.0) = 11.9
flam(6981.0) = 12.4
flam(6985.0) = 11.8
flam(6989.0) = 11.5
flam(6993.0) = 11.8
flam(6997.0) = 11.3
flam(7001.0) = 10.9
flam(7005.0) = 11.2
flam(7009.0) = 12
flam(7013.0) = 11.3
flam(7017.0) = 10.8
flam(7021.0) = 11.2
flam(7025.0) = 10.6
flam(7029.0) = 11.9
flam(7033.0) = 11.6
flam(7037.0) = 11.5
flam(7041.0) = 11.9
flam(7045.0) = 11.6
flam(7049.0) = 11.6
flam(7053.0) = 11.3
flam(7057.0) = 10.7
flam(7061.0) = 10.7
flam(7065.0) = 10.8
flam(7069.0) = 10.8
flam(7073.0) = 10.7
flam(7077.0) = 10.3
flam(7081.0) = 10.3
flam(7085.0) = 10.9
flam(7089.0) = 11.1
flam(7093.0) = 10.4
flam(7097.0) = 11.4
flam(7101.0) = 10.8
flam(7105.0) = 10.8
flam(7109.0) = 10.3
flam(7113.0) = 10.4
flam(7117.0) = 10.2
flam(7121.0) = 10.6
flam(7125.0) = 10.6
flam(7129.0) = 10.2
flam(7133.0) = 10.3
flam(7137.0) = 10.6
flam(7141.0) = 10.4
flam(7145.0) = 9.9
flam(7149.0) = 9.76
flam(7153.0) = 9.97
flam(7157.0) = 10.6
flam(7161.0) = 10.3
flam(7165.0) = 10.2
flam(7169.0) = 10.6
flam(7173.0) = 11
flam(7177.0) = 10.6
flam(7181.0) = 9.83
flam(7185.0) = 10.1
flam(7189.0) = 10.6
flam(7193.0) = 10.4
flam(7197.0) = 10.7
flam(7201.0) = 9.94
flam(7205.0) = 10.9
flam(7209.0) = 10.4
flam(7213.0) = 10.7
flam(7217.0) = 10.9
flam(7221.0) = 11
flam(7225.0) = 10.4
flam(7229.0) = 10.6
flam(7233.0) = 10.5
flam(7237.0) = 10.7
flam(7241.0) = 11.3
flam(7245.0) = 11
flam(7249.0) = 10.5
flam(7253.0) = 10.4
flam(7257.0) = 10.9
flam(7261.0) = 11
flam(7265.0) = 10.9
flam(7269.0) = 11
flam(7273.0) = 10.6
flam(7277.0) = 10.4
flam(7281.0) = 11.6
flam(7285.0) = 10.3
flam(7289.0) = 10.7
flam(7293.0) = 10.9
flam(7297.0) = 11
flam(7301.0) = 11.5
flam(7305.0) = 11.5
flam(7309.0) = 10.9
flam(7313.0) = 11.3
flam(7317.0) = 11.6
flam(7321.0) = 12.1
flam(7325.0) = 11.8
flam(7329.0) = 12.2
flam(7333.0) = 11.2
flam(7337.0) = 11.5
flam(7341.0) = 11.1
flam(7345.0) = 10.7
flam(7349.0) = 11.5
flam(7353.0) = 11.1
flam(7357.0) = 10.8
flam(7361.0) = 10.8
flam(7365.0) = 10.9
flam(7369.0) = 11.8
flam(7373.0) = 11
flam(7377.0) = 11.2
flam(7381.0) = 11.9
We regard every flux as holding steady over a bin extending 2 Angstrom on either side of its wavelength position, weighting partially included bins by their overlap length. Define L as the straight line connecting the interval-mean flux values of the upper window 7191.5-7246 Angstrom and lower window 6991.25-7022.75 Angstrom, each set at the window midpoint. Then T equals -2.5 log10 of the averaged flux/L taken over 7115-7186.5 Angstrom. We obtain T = 0.06 mag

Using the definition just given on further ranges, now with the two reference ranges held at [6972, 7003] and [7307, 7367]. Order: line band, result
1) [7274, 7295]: 0.06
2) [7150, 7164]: 0.12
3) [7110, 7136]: 0.11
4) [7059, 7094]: 0.08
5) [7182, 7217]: 0.09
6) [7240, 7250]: 0.04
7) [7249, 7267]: 0.06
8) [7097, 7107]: 0.06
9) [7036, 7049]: -0.01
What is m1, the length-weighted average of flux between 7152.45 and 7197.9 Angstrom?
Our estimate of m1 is 10.4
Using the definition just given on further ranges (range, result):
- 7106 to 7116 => 10.4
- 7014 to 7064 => 11.3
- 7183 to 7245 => 10.6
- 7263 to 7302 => 10.9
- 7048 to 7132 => 10.7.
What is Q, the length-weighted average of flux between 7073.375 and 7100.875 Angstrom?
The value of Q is 10.7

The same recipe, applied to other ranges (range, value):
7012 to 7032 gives 11.2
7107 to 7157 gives 10.3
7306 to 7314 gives 11.1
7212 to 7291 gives 10.8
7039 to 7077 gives 11.1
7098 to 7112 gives 10.7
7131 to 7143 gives 10.4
